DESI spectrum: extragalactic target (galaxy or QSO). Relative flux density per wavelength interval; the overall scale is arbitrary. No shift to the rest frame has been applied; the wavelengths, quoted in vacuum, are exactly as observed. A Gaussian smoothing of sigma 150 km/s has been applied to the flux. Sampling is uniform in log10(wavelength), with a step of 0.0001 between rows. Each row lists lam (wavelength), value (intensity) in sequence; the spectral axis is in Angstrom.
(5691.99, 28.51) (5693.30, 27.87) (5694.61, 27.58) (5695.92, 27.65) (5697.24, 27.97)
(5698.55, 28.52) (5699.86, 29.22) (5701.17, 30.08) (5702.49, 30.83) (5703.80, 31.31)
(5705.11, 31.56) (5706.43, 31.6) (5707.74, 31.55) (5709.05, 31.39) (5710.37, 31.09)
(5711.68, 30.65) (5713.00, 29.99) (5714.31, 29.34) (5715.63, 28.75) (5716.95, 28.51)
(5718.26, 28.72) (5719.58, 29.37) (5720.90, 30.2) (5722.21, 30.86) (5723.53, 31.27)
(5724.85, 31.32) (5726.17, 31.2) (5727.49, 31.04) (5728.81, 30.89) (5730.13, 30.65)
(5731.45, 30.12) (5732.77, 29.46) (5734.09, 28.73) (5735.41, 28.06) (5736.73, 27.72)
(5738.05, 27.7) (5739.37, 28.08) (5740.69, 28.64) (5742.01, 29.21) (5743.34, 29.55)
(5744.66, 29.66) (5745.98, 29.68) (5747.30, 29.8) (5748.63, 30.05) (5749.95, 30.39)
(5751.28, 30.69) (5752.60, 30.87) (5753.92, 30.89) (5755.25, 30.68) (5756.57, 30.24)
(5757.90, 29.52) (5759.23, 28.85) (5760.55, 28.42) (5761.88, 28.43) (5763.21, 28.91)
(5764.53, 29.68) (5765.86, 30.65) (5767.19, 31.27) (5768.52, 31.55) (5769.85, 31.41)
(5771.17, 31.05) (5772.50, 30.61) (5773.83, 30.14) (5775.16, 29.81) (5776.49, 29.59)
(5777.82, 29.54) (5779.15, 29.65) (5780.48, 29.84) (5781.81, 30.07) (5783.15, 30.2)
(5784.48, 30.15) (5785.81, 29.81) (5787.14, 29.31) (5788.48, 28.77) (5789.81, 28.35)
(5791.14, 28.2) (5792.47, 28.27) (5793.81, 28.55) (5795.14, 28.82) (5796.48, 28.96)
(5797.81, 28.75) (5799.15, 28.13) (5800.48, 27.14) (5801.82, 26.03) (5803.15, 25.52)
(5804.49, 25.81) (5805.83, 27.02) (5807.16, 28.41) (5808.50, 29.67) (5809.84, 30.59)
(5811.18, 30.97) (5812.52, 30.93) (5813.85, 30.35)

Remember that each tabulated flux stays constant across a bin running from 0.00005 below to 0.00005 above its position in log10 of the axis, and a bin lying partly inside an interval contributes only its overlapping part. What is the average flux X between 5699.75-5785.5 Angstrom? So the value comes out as 30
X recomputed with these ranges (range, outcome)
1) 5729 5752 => 29.3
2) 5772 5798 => 29.4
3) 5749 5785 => 30.1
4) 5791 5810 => 27.9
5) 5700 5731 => 30.5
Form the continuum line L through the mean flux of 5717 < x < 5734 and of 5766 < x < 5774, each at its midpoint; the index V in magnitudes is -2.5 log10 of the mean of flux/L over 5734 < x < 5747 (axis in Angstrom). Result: 0.07 mag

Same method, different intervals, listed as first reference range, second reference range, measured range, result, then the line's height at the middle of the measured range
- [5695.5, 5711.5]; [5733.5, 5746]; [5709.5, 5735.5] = -0.02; 29.4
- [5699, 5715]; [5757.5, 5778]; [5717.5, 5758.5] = 0.02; 30.3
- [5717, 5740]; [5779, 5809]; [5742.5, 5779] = -0.04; 29.1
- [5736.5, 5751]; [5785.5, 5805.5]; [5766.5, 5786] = -0.07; 28.4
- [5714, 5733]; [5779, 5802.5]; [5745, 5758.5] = -0.03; 29.6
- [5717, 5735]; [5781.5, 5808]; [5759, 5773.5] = -0.04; 29.1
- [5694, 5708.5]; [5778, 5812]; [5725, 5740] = 0.00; 29.5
